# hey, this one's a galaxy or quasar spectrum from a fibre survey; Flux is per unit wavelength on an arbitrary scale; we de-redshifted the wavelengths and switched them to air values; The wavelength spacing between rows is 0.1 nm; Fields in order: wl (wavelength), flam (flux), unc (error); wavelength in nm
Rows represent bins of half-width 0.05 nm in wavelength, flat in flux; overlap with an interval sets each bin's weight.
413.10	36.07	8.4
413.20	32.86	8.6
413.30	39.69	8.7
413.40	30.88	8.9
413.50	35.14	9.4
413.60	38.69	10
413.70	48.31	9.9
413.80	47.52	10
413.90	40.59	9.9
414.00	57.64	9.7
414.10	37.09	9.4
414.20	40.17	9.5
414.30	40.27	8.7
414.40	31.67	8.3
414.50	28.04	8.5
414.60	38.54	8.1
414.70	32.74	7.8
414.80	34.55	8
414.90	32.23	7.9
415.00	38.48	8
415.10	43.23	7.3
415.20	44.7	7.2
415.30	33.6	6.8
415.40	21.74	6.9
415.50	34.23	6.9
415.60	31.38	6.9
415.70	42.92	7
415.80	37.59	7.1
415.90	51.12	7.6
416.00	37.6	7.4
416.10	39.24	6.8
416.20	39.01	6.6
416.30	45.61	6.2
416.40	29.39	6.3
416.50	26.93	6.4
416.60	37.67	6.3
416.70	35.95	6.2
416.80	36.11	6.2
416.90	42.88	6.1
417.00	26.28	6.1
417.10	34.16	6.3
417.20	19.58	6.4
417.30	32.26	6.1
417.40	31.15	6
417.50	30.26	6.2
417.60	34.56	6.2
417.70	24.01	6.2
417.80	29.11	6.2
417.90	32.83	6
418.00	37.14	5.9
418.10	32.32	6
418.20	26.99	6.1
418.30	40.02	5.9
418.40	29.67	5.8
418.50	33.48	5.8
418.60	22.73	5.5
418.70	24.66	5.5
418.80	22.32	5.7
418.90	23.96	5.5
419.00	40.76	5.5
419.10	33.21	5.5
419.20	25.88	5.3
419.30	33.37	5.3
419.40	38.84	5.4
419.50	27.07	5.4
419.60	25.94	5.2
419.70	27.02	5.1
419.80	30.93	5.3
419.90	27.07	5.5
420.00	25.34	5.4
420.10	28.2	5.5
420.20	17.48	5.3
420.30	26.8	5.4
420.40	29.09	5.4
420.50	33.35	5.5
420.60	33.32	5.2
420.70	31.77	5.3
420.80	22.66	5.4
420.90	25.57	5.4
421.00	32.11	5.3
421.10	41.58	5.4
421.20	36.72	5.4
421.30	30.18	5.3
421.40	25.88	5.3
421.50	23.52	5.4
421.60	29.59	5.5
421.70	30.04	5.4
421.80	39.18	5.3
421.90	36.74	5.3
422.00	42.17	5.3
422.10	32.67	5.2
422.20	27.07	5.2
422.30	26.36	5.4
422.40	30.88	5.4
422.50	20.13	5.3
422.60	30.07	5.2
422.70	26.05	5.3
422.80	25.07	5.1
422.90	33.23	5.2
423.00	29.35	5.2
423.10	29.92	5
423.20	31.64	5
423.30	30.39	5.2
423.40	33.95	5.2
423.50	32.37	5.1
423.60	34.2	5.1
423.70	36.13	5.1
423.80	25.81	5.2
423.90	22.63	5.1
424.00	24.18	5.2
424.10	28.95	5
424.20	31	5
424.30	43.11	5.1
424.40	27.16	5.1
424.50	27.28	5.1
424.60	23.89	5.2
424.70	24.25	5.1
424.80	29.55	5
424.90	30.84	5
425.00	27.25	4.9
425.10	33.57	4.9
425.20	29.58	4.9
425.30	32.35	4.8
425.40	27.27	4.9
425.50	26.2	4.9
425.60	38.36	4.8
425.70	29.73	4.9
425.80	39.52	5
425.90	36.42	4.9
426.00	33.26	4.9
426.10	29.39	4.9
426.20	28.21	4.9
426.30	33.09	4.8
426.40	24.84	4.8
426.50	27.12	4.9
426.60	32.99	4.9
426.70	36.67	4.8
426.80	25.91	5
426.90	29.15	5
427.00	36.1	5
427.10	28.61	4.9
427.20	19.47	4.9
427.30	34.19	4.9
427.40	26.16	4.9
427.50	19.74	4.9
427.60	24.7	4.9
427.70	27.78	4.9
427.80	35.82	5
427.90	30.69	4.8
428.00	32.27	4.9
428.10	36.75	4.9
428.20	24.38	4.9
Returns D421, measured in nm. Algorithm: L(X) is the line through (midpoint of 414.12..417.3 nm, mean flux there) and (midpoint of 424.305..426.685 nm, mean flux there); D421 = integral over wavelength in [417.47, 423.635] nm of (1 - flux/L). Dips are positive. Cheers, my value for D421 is 0.55 nm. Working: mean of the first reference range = 35.7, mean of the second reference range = 30.4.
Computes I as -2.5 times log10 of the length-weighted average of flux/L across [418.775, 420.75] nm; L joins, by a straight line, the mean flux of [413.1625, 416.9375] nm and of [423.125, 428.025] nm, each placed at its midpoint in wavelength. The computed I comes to 0.18 mag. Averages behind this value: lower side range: 37.8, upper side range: 30.1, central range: 29.2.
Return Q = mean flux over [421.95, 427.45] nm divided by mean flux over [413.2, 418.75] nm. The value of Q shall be 0.9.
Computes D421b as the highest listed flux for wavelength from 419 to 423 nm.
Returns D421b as 42.17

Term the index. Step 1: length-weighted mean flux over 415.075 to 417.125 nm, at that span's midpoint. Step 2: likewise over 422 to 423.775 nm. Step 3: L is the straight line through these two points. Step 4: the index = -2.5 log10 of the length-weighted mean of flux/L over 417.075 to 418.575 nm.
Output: 0.13 mag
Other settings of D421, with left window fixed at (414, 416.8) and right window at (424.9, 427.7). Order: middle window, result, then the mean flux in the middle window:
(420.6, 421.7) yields 0.103 nm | 30.1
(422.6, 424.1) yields 0.104 nm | 29.6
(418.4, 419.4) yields 0.150 nm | 29.5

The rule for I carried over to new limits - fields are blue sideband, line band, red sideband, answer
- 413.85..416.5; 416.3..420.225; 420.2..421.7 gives 0.10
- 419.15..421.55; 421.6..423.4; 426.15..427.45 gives -0.05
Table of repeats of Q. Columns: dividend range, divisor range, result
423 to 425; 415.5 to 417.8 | 0.86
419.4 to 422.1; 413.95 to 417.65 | 0.84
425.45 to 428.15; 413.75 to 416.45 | 0.80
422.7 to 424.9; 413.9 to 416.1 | 0.79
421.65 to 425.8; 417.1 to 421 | 1.04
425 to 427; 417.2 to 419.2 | 1.03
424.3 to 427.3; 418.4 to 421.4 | 1.03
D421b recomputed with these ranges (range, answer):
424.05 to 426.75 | 43.11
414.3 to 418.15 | 51.12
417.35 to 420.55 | 40.76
